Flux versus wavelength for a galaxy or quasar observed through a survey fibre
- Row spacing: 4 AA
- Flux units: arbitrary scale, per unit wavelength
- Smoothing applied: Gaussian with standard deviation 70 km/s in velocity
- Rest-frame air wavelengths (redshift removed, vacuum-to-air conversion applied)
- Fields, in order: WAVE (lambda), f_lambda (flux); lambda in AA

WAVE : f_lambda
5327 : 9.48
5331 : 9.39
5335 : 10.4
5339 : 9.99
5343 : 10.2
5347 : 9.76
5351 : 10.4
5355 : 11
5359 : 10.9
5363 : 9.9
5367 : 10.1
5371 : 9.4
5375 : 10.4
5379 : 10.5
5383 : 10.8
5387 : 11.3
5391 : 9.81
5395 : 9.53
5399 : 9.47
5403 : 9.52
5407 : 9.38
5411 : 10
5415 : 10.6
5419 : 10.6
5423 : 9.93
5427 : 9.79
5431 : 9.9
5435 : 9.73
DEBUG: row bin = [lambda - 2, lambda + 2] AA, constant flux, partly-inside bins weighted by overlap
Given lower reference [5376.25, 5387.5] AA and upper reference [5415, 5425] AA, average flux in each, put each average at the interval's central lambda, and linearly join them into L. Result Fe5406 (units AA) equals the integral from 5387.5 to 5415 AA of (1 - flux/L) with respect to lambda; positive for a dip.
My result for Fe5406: 2.0 AA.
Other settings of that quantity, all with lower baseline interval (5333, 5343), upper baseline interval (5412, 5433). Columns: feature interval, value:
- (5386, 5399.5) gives 0.2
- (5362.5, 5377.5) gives 0.3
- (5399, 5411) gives 0.7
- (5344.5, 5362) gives -0.5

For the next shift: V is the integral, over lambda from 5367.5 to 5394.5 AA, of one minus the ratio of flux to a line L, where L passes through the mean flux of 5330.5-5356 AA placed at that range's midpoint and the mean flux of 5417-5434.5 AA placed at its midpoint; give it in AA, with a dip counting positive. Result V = -0.5 AA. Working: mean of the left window 10.2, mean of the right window 10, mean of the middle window 10.3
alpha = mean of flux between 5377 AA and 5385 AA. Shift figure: 10.7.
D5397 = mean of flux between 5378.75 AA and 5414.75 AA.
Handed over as 10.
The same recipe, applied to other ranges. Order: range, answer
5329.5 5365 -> 10.2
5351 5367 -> 10.5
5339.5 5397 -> 10.3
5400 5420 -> 9.96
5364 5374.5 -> 9.86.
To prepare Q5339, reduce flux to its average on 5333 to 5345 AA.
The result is 10.2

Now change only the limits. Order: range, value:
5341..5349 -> 9.98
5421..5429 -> 9.86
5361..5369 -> 10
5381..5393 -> 10.6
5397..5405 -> 9.5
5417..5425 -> 10.3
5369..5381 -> 10.1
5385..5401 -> 10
